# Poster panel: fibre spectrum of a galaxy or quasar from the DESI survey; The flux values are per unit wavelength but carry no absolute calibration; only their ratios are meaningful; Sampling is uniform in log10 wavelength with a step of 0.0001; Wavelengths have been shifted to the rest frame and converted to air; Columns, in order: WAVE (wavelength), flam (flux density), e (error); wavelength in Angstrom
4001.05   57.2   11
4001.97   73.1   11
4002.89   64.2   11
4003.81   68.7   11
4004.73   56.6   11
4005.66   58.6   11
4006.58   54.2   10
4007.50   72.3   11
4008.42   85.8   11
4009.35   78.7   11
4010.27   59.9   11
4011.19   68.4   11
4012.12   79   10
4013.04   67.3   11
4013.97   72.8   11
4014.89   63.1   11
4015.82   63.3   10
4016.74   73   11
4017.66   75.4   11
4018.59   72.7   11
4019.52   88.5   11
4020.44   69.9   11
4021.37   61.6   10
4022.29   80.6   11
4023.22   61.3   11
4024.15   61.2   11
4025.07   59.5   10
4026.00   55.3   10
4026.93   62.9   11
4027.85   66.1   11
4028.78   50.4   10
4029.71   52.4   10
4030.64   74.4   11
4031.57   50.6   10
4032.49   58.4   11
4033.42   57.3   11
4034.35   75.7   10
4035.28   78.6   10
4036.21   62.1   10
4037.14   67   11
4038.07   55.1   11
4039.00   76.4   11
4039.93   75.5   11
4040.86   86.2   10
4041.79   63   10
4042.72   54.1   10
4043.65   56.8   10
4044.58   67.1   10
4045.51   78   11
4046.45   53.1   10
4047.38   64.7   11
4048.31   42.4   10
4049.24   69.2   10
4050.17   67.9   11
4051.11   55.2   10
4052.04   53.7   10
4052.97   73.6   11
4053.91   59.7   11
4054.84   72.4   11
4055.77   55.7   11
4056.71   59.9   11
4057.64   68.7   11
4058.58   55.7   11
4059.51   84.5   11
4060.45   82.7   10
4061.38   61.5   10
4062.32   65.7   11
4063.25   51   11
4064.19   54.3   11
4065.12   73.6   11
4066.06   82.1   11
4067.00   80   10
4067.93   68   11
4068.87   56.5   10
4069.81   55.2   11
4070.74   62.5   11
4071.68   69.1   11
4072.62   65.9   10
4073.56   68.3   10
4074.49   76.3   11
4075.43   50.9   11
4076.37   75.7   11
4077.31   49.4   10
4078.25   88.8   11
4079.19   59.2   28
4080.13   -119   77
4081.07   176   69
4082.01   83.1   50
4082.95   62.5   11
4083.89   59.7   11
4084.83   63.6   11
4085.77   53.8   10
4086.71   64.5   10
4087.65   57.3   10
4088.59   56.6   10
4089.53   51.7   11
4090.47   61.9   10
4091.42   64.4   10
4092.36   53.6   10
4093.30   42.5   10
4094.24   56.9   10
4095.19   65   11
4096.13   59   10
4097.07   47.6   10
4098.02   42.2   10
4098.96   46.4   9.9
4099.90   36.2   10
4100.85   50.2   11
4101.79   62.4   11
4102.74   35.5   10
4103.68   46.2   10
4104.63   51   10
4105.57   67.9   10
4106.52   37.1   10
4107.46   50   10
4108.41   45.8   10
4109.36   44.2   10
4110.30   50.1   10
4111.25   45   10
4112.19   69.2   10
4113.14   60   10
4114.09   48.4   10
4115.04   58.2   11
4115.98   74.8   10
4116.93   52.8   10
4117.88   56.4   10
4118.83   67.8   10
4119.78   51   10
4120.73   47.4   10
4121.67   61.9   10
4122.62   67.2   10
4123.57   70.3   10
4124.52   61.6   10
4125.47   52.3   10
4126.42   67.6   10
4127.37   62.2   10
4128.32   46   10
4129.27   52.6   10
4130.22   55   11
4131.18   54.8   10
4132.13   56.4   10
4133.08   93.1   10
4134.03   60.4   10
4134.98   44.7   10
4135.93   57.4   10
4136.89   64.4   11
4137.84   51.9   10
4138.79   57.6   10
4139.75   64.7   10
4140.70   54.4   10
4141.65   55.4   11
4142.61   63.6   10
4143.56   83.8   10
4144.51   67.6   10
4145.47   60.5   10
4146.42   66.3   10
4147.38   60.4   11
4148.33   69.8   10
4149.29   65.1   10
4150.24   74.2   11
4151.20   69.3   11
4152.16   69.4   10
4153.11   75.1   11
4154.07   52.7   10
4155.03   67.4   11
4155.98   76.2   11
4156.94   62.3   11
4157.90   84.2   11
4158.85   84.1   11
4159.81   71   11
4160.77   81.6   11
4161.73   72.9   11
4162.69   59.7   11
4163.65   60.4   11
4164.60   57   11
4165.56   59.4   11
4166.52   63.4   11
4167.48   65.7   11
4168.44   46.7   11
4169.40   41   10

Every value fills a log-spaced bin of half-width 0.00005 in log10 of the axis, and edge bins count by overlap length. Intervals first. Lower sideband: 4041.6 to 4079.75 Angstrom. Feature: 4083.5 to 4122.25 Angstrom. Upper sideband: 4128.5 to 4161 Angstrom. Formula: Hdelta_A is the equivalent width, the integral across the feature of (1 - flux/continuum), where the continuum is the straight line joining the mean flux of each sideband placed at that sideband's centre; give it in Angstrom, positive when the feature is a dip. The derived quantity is 6.4 Angstrom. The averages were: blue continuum 64.3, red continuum 65.2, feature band 54.1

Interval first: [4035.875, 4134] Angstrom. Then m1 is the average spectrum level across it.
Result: 59.9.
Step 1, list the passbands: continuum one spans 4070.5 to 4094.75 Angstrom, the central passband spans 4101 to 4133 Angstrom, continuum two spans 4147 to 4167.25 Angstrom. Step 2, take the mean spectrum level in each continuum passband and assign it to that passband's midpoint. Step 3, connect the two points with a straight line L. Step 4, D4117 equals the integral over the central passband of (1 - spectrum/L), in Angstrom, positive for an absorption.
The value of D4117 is 4.0 Angstrom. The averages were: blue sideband 59.8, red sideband 68.4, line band 55.8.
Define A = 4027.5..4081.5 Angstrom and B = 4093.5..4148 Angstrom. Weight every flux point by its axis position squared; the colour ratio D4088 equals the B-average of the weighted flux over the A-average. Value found 0.92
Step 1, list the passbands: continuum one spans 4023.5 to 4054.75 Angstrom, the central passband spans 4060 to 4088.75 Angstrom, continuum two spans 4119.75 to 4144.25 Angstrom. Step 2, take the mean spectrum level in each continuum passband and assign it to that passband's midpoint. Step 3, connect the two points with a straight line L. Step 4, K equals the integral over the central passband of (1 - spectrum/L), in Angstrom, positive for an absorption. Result -0.5 Angstrom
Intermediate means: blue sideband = 63.2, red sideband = 60.2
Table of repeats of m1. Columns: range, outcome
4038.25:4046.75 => 67.6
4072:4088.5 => 60.9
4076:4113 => 54.2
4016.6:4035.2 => 65.5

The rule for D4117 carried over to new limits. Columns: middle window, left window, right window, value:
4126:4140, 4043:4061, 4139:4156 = 1.4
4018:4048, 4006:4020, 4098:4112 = 0.4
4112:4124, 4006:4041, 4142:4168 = 1.4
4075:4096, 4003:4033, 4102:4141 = 0.6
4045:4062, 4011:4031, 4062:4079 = 0.5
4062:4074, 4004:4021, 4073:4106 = -1.1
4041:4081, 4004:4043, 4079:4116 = -1.1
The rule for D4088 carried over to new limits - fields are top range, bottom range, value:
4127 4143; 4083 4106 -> 1.10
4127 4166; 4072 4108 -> 1.19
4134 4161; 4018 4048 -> 1.07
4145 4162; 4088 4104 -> 1.39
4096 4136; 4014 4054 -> 0.88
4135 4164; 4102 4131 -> 1.22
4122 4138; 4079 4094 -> 1.10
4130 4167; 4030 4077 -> 1.05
